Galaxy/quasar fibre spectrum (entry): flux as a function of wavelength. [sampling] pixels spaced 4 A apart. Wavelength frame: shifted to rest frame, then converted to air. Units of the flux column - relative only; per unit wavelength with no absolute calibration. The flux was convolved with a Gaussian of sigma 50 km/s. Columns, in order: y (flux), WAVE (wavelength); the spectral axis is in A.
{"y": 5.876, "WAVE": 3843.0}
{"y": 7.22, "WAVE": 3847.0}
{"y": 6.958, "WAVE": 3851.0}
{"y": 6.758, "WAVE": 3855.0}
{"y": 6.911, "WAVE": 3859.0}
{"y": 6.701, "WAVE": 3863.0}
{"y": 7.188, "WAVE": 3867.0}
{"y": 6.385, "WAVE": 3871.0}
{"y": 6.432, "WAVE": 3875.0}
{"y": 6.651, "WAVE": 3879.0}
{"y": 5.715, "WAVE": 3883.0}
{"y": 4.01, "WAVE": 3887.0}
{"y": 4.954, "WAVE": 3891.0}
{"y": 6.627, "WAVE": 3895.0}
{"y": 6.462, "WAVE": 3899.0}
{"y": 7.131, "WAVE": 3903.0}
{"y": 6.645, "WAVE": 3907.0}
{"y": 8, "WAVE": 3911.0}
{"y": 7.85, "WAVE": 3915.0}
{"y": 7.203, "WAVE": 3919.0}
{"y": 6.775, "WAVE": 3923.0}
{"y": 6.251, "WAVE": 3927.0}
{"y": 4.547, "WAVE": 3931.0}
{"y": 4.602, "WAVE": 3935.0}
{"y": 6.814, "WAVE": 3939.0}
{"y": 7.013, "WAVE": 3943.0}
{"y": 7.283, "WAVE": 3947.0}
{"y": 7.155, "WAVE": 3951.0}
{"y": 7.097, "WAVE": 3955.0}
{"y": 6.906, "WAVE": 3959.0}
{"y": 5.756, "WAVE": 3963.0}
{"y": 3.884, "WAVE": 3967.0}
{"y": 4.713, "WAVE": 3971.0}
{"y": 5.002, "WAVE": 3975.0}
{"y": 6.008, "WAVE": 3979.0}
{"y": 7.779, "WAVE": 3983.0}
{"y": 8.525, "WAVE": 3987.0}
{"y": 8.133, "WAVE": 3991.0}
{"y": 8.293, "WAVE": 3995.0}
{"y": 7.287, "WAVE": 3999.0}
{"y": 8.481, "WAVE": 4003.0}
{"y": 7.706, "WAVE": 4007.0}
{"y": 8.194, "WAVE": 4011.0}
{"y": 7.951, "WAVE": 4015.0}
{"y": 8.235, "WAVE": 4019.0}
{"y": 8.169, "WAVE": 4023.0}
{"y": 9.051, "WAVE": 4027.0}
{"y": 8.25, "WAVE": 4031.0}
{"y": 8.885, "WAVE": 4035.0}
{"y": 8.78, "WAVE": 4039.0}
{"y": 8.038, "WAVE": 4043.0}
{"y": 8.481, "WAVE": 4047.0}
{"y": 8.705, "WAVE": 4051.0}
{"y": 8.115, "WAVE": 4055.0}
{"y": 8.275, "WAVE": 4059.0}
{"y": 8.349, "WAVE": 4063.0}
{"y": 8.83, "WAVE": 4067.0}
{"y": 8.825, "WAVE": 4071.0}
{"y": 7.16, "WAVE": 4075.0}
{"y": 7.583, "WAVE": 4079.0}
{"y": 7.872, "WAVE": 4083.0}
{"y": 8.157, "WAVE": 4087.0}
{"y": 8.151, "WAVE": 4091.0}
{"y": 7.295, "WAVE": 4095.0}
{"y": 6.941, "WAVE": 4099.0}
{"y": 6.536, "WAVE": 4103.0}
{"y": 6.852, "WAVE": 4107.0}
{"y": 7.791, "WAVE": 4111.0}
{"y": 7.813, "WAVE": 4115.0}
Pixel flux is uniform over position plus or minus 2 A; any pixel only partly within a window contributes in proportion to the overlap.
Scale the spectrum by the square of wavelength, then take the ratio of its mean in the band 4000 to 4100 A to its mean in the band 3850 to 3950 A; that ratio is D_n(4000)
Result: 1.4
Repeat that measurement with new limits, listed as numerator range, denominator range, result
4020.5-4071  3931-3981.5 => 1.49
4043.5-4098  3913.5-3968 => 1.35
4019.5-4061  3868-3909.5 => 1.49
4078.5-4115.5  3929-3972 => 1.34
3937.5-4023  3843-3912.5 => 1.15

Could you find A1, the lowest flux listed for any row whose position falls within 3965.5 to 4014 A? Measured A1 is 3.884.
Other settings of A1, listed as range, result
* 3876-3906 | 4.01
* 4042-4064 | 8.038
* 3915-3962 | 4.547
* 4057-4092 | 7.16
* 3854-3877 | 6.385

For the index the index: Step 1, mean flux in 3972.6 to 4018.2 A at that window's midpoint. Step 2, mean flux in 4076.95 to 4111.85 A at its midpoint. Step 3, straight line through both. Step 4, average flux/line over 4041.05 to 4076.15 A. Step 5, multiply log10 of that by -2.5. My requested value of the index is -0.12 mag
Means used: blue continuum 7.57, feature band 8.34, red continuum 7.45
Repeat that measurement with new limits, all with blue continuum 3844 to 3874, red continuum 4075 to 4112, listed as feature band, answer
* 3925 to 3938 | 0.312 mag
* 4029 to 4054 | -0.166 mag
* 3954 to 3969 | 0.212 mag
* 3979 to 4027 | -0.117 mag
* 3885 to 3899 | 0.273 mag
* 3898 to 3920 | -0.045 mag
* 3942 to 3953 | -0.016 mag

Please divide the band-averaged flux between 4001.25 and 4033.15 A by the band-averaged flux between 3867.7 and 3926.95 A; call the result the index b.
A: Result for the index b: 1.3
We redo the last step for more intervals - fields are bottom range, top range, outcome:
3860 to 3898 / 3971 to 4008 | 1.20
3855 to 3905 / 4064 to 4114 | 1.22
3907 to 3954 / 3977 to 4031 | 1.20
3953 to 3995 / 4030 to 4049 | 1.31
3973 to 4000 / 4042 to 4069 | 1.15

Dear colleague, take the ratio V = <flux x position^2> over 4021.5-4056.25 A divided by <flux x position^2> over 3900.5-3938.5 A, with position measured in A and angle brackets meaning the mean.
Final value 1.38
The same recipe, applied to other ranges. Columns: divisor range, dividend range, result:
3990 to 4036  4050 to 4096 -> 1.02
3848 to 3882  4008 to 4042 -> 1.35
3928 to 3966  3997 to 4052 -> 1.37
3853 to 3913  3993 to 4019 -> 1.32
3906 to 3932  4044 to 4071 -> 1.33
